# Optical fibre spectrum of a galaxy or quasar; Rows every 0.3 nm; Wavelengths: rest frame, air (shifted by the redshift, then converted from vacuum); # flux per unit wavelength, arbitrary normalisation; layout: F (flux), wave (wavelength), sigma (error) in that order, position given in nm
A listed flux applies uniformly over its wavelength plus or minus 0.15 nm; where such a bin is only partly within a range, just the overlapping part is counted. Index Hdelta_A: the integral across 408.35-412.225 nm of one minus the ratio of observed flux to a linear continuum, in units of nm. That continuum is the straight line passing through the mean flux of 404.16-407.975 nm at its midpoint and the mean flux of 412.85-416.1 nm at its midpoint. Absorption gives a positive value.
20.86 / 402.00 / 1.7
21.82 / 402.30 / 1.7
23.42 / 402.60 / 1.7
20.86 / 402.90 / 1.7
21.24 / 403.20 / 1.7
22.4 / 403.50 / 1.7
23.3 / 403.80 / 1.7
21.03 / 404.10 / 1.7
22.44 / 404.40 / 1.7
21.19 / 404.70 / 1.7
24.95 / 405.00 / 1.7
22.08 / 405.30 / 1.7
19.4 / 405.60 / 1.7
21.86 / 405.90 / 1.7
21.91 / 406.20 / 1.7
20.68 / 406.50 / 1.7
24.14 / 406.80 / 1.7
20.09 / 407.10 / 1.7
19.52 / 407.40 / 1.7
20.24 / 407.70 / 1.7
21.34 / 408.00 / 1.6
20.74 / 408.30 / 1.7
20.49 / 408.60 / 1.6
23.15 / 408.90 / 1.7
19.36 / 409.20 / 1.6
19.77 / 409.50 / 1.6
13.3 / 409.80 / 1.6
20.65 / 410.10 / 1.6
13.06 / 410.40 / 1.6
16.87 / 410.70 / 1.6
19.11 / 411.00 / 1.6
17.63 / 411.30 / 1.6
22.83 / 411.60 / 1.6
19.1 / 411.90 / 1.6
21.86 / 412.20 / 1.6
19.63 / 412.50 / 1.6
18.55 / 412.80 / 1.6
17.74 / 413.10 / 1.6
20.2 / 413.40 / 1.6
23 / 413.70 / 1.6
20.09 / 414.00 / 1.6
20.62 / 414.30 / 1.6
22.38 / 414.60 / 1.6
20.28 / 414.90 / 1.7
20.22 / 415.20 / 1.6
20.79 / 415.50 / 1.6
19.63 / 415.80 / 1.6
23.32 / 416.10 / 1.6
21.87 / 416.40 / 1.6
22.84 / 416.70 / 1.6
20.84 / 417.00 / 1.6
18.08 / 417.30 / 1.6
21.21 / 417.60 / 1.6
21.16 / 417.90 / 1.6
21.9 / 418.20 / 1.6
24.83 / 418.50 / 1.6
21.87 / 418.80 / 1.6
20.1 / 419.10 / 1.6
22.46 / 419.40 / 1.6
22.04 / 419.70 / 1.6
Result 0.38 nm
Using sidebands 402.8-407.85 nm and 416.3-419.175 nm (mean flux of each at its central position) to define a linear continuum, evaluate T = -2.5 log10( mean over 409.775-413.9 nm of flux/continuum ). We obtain 0.137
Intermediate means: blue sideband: 21.6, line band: 19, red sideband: 21.5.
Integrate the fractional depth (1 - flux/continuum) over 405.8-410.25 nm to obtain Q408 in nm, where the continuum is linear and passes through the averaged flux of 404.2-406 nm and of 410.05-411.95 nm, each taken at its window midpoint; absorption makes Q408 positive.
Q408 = -0.07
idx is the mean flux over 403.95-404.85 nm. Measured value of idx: 21.6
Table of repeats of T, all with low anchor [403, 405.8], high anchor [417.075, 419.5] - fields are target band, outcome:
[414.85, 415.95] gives 0.07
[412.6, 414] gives 0.09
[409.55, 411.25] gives 0.28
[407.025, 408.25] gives 0.08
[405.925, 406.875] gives -0.01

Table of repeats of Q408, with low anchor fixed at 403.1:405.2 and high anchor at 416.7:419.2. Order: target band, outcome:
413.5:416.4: 0.06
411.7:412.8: 0.09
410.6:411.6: 0.15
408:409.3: 0.06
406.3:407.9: 0.09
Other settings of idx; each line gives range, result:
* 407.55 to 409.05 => 21.2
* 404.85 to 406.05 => 22.1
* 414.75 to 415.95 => 20.2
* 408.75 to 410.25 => 19.2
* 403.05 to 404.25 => 22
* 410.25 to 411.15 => 16.3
